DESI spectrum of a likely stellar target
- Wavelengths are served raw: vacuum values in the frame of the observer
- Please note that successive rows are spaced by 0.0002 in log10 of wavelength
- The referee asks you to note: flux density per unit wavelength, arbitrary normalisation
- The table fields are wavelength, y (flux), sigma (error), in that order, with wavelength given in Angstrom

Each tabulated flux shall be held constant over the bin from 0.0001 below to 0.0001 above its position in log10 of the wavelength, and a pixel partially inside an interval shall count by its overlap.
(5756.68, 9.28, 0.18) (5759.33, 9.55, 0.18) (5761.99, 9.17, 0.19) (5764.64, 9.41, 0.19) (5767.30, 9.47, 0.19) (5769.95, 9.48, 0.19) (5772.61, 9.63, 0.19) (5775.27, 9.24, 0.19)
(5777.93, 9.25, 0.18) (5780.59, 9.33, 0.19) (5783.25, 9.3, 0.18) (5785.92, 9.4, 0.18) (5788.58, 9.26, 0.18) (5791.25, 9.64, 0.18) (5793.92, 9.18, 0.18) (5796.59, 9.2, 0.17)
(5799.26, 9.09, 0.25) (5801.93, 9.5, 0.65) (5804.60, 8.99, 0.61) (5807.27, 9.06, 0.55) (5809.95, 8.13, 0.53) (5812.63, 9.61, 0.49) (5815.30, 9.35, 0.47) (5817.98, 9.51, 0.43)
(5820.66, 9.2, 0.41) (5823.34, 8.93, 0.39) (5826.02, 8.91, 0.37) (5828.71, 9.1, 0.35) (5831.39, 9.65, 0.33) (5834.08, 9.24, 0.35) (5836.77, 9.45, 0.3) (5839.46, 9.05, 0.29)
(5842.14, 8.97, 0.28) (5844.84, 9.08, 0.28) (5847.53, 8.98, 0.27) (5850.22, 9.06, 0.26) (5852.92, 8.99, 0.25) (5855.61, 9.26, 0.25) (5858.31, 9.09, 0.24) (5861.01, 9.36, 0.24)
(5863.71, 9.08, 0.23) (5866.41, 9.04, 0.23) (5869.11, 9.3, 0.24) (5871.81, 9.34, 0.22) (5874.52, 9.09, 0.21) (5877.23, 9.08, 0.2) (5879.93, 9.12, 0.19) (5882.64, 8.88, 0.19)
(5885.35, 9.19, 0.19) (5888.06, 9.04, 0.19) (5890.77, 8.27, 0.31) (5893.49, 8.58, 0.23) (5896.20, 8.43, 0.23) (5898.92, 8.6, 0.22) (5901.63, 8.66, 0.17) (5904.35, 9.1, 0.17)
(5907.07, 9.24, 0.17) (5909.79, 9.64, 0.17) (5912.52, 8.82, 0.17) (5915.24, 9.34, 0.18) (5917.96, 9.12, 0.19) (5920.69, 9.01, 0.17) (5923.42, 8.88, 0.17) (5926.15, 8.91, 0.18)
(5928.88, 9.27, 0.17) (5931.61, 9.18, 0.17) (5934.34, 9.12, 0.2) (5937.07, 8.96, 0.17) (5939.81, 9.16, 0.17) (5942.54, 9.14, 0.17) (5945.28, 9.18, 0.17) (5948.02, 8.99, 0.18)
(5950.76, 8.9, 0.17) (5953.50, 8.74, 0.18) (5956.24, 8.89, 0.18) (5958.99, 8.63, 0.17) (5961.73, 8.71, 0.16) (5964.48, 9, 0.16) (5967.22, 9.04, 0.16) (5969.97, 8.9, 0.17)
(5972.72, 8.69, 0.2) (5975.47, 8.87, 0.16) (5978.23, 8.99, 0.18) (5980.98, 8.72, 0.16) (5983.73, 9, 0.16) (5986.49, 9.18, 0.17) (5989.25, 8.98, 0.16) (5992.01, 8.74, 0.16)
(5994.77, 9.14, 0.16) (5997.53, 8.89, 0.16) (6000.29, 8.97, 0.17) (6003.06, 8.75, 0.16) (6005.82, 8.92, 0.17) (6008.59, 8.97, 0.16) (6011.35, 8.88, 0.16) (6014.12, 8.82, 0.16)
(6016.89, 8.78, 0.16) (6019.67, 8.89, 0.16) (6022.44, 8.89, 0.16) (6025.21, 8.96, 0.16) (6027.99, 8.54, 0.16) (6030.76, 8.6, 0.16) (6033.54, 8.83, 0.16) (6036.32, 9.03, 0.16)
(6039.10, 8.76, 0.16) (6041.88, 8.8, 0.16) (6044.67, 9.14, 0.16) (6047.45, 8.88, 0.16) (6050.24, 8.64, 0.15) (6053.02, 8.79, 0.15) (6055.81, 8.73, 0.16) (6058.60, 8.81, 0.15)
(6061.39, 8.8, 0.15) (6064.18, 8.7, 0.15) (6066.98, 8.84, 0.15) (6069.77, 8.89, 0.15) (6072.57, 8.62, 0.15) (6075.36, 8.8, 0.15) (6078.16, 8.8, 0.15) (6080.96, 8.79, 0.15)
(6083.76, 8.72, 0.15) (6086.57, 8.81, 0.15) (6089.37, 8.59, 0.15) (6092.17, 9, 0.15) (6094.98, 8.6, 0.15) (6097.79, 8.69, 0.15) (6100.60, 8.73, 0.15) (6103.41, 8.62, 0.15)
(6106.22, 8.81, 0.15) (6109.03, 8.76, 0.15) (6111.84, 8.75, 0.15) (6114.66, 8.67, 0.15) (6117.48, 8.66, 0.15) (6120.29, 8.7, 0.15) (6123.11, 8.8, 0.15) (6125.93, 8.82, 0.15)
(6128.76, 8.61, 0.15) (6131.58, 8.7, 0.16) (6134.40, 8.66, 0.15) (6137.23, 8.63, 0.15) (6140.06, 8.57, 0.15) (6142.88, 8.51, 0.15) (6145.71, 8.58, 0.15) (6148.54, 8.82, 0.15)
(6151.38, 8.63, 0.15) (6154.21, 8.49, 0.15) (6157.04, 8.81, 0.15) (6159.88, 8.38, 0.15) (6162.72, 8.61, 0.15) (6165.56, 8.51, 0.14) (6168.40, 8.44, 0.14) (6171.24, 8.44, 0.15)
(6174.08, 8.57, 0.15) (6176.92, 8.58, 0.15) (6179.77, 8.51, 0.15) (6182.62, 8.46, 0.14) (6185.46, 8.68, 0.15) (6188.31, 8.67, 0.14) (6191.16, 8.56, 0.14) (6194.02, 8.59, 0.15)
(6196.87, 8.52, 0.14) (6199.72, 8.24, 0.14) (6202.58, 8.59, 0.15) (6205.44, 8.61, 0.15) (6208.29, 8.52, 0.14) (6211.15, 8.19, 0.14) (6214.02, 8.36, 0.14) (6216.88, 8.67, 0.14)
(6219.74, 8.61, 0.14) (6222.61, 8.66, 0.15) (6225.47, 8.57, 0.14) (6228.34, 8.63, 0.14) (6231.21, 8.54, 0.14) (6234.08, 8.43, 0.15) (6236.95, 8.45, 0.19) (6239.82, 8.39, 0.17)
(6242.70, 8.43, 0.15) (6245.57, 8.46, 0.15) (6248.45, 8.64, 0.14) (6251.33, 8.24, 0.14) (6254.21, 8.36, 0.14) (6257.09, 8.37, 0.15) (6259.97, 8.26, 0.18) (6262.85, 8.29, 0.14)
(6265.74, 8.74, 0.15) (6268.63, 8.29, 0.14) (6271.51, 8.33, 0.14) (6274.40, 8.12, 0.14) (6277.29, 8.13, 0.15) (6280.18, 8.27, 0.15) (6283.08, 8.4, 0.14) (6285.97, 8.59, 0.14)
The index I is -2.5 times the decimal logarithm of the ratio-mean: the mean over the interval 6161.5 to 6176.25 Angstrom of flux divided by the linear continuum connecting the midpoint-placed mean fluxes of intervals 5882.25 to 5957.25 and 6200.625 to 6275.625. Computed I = 0.01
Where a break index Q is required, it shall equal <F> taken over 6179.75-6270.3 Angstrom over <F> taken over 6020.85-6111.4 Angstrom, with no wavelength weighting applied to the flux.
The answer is 1.0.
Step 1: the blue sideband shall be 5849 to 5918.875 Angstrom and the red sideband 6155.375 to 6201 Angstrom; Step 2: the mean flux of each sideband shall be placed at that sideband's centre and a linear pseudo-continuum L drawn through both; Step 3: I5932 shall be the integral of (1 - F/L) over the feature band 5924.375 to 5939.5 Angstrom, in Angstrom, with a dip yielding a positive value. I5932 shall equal -0.2 Angstrom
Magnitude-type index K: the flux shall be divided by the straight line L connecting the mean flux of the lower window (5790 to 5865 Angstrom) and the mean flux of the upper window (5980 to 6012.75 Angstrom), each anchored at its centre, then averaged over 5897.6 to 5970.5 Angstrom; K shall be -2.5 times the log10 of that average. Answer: 0.00 mag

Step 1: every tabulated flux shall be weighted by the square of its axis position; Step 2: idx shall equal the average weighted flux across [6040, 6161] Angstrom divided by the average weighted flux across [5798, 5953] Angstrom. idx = 1.0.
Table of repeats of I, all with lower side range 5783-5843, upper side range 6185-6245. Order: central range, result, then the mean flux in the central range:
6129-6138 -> 0.00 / 8.66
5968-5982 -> 0.01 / 8.84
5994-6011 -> -0.01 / 8.93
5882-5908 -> 0.03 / 8.79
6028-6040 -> 0.01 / 8.78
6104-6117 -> 0.00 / 8.73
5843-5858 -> 0.01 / 9.07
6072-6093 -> 0.00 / 8.77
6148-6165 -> 0.00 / 8.6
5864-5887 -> 0.00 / 9.13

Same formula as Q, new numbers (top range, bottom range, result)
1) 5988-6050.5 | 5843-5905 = 0.99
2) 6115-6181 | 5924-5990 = 0.96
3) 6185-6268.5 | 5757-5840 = 0.92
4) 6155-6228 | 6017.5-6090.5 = 0.97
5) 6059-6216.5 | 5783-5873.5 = 0.94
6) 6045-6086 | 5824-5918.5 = 0.97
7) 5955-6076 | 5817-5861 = 0.97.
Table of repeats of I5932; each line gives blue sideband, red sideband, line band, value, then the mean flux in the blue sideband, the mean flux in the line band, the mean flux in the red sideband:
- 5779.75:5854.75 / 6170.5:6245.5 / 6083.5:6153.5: -0.2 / 9.18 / 8.69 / 8.52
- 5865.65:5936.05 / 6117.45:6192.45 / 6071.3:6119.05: -0.2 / 9.01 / 8.73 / 8.61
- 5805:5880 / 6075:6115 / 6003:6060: 0.1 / 9.14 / 8.83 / 8.74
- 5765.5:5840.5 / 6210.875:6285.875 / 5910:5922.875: -0.1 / 9.26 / 9.11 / 8.42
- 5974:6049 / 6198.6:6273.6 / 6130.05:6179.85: 0.2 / 8.88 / 8.58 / 8.45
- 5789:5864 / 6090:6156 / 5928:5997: -0.1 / 9.17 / 8.96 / 8.69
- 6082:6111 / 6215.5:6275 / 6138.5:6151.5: 0.0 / 8.73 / 8.62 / 8.46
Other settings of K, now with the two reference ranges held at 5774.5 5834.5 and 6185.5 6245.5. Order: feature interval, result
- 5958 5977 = 0.01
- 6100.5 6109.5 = 0.00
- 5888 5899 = 0.07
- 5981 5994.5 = -0.01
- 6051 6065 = 0.00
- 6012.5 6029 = 0.00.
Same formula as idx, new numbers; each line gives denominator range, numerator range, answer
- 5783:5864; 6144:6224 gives 1.05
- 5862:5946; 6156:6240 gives 1.04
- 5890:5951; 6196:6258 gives 1.04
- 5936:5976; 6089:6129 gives 1.03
